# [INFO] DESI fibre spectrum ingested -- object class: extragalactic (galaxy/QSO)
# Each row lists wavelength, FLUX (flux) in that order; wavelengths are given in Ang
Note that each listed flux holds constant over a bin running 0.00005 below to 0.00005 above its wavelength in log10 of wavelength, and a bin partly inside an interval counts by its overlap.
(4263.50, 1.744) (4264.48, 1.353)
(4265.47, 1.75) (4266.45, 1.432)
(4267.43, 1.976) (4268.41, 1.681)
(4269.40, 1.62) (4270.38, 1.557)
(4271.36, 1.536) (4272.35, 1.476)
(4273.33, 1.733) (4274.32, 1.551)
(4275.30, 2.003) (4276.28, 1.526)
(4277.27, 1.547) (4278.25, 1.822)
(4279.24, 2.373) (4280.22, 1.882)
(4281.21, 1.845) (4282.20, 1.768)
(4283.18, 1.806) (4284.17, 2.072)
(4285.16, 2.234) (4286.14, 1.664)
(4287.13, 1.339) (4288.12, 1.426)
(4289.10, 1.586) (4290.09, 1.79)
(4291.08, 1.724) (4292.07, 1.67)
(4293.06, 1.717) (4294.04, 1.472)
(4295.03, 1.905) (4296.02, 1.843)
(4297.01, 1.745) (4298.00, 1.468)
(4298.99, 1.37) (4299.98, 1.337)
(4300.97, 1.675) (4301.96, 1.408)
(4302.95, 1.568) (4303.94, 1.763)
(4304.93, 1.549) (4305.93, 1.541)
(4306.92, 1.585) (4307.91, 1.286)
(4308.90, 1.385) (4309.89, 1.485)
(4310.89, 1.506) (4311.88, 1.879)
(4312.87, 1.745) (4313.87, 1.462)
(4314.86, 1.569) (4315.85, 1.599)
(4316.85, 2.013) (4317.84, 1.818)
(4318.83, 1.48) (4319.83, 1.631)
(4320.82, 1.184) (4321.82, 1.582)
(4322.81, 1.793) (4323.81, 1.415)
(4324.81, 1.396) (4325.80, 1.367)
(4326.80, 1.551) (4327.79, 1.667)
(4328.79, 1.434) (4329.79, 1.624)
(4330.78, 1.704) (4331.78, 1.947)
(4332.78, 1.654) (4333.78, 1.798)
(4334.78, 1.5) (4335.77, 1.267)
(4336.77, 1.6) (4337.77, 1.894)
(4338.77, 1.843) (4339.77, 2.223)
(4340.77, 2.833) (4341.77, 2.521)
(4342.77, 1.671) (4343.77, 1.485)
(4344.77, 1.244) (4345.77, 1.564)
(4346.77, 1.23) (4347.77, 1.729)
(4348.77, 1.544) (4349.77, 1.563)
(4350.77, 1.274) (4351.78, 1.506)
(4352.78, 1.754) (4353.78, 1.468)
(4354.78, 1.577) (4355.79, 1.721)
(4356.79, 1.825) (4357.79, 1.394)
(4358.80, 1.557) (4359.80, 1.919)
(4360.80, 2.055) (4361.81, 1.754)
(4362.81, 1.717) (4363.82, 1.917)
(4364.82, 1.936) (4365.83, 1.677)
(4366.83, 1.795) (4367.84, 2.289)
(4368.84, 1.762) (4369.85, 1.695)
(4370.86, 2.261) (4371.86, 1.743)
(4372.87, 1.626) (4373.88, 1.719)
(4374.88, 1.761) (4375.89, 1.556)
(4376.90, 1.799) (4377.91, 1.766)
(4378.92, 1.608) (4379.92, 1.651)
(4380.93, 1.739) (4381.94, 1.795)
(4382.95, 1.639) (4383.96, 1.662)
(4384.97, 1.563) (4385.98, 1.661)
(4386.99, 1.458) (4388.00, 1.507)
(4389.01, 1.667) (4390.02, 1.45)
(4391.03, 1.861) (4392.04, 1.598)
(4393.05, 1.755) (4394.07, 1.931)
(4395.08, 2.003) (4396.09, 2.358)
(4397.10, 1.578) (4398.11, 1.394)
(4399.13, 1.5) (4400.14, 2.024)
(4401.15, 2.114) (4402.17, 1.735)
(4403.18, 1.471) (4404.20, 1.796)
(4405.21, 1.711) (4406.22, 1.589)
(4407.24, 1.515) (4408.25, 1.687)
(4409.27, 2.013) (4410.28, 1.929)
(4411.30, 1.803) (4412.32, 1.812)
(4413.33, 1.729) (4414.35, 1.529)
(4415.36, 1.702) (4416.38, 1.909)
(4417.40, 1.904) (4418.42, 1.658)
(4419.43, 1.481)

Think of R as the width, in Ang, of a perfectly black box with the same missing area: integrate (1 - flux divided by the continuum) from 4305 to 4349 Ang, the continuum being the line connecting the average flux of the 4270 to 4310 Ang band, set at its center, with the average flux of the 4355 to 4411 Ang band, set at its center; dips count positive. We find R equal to 1.4 Ang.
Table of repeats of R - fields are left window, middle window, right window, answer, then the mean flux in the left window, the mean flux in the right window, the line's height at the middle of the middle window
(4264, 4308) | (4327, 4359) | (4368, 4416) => 0.5 Ang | 1.67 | 1.73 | 1.7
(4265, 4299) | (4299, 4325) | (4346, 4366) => 2.0 Ang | 1.72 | 1.65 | 1.69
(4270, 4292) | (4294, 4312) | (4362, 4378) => 2.0 Ang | 1.74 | 1.81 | 1.76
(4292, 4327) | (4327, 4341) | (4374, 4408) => -1.3 Ang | 1.58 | 1.7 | 1.61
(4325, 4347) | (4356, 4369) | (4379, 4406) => -0.8 Ang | 1.71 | 1.71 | 1.71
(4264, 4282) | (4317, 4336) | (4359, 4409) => 1.6 Ang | 1.7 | 1.75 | 1.73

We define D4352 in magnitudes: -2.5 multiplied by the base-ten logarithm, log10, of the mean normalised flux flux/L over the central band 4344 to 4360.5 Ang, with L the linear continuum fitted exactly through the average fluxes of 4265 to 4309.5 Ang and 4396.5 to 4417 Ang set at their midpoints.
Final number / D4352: 0.09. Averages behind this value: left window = 1.67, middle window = 1.56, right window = 1.73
